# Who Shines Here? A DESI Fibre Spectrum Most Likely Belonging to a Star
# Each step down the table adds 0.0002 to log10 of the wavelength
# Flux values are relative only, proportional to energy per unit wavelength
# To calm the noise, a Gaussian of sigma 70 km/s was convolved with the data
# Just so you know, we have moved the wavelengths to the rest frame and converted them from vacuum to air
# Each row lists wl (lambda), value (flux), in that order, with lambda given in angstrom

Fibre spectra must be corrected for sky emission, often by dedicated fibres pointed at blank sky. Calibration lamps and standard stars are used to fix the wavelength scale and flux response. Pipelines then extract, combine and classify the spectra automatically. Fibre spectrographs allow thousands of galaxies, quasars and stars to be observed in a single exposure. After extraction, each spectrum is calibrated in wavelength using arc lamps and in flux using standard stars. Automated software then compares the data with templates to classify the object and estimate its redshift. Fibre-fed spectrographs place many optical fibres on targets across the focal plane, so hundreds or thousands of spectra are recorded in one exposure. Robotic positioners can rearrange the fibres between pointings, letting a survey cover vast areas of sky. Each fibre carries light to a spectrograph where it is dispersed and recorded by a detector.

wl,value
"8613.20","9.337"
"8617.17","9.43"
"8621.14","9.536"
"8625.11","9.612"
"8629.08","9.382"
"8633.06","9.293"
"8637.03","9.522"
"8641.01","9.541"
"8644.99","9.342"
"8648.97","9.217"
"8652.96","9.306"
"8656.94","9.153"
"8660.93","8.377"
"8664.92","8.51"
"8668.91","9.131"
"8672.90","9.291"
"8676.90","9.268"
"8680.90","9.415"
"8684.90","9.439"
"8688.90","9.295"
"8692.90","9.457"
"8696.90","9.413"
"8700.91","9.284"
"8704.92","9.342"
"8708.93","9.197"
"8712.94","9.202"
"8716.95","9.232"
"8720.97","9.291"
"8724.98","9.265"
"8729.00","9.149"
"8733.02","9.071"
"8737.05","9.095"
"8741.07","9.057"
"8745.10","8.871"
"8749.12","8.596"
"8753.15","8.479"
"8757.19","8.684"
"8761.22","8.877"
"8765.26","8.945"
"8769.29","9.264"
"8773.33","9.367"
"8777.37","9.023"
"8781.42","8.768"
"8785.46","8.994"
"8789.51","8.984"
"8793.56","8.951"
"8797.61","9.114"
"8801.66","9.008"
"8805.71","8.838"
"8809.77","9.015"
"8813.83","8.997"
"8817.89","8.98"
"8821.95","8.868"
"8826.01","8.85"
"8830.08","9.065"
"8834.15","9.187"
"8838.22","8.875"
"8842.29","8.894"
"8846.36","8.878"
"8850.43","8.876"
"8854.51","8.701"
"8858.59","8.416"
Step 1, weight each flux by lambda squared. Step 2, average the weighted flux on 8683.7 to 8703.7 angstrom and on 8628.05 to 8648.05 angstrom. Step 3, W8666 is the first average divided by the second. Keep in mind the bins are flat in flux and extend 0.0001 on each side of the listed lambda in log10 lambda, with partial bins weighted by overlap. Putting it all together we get 1.01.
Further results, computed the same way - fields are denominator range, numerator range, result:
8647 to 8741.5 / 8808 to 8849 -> 1.01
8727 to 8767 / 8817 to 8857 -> 1.02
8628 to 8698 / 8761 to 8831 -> 1.00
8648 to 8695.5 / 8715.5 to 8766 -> 0.99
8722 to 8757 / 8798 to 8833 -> 1.02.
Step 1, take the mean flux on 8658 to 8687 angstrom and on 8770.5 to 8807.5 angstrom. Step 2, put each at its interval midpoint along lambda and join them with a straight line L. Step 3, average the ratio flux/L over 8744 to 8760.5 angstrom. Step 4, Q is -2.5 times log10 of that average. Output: 0.04 mag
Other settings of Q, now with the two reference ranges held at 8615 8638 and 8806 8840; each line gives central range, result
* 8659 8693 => 0.026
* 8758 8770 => 0.017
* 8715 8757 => 0.023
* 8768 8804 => 0.002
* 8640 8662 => 0.027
